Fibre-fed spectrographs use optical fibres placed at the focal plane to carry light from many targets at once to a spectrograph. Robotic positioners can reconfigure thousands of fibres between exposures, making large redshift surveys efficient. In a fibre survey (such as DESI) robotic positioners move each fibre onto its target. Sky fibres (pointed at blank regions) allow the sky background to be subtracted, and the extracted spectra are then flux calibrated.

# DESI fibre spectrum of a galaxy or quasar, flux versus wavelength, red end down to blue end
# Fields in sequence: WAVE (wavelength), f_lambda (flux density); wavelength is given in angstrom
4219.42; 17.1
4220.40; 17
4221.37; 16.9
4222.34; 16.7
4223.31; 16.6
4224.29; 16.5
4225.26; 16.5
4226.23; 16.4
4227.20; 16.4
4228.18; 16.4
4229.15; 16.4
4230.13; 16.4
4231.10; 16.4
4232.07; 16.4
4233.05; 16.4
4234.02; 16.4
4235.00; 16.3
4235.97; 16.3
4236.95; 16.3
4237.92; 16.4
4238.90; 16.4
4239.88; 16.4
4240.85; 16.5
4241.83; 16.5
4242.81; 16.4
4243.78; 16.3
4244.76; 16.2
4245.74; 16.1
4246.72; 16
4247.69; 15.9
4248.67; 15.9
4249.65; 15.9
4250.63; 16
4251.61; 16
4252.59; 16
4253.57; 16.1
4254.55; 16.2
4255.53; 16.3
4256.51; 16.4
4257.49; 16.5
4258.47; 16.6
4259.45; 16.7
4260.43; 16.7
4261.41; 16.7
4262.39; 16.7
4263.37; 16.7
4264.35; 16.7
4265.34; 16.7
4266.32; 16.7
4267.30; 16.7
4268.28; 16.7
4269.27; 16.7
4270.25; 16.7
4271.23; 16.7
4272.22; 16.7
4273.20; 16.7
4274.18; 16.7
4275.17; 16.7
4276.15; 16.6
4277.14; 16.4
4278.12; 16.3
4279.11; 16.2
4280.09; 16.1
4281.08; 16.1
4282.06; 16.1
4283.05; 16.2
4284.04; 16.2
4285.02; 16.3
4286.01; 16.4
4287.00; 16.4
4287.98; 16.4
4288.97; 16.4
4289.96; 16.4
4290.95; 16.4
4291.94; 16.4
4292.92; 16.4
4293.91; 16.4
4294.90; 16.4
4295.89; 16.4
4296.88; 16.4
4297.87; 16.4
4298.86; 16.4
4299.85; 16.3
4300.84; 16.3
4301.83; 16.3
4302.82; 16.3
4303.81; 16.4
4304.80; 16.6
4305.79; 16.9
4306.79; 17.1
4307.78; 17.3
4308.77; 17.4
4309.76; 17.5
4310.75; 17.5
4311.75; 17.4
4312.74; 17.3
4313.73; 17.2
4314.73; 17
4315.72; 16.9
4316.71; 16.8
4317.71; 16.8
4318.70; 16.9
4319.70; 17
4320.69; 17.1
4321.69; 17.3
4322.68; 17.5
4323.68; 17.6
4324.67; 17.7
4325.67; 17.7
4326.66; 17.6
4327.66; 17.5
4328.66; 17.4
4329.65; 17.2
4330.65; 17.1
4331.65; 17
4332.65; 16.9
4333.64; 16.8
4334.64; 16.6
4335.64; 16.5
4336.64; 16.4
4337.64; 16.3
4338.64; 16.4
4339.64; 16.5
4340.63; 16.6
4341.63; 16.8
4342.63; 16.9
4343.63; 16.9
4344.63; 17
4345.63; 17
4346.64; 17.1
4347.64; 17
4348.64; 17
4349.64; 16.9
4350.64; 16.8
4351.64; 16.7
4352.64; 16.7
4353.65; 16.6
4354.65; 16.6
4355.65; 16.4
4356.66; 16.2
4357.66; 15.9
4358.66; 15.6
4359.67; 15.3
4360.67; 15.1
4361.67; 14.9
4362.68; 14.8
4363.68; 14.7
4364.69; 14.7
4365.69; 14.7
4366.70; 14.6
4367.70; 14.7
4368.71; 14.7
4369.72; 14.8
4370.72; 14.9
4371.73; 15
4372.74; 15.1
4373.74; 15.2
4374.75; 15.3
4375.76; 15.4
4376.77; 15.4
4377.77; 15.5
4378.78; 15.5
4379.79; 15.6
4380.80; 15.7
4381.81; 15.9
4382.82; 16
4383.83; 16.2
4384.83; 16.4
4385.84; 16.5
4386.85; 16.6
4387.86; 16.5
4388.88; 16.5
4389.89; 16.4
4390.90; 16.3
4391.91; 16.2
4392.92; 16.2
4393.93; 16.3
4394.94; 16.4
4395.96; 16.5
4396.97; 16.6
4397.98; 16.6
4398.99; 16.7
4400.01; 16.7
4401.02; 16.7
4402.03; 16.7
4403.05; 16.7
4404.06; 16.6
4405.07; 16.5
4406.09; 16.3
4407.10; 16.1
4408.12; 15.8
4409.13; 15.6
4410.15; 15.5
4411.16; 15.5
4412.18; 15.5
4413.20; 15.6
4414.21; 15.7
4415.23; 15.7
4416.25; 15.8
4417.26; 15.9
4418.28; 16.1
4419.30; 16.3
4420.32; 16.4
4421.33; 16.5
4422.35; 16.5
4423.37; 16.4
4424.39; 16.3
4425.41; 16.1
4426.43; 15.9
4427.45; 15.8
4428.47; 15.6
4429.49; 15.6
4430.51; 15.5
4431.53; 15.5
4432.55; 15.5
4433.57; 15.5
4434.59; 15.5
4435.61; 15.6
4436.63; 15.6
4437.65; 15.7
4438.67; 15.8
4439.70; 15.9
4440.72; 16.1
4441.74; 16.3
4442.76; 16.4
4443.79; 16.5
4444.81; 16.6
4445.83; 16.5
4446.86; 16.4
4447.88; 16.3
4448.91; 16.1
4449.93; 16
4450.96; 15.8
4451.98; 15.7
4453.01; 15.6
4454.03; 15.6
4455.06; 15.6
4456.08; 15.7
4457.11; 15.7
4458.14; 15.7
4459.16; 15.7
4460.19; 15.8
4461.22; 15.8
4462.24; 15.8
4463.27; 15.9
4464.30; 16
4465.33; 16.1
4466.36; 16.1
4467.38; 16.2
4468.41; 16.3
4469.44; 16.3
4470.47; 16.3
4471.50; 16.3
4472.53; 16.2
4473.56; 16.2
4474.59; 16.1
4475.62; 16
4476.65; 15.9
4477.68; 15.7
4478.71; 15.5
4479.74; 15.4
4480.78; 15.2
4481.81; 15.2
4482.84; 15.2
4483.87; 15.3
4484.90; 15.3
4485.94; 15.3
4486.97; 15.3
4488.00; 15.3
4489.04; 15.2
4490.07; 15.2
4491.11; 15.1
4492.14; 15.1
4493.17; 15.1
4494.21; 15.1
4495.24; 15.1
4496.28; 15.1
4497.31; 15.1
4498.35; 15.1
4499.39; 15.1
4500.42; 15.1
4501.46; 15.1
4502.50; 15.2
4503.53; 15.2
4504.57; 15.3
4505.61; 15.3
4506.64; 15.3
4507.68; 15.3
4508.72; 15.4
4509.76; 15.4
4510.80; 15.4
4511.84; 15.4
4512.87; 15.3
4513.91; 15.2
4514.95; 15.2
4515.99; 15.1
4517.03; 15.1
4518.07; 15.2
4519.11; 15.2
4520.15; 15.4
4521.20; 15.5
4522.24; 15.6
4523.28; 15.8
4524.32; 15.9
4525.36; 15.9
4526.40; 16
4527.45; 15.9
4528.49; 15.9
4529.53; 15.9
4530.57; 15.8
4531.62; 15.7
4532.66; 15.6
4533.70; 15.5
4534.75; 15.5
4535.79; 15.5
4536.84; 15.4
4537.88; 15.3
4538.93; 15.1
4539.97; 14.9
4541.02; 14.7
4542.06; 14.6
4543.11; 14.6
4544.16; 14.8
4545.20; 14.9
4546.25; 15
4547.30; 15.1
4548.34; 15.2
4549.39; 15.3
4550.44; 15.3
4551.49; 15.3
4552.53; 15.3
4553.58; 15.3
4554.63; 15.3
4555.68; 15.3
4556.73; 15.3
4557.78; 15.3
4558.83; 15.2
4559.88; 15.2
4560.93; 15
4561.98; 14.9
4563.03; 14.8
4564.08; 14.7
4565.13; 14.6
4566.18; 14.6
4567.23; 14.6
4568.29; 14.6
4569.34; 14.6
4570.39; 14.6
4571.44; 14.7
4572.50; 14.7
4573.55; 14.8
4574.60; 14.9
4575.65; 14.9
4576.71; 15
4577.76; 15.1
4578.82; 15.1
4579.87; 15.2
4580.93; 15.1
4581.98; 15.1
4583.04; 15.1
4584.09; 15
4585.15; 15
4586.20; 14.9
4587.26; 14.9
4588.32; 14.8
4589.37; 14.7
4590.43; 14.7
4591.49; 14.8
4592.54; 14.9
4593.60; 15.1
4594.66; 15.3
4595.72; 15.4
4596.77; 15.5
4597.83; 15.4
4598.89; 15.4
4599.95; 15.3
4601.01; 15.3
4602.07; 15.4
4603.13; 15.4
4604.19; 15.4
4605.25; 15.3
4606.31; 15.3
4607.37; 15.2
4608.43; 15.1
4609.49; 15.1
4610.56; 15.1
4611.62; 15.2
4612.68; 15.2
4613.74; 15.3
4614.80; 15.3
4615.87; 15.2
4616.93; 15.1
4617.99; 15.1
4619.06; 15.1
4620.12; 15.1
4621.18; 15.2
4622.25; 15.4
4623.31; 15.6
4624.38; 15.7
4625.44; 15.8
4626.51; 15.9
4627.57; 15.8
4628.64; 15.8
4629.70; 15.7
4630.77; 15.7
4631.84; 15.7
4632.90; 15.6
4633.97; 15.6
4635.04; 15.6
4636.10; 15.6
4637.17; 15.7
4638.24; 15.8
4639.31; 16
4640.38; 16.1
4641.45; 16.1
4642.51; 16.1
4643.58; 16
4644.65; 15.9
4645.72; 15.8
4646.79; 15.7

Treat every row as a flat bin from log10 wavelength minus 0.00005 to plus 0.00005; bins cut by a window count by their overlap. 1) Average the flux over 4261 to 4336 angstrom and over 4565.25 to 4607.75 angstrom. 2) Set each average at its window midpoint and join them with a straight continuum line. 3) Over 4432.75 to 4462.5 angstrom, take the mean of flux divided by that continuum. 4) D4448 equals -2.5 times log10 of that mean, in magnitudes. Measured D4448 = 0.00 mag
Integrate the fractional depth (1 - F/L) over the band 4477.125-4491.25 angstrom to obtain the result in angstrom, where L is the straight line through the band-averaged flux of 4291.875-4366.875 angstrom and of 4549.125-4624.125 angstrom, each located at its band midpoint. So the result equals 0.4 angstrom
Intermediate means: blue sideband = 16.6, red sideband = 15.1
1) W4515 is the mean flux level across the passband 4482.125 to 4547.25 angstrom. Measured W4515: 15.3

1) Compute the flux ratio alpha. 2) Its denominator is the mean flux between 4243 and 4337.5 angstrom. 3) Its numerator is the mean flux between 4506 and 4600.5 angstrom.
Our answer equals 0.9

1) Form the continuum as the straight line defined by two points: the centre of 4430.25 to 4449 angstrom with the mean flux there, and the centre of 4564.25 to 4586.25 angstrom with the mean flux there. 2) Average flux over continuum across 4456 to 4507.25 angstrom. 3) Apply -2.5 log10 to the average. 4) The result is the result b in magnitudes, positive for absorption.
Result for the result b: 0.01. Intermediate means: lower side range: 16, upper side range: 14.9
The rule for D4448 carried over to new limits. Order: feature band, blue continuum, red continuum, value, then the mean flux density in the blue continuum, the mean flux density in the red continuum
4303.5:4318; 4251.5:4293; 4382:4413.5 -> -0.044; 16.5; 16.3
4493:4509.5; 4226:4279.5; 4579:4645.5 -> 0.036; 16.4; 15.4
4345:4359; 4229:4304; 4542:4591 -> -0.043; 16.4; 15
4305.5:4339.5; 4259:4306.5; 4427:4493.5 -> -0.050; 16.5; 15.8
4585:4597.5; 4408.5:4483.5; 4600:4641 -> 0.037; 15.9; 15.5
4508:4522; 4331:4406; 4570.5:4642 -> 0.022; 16.1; 15.3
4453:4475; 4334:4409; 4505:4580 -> -0.025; 16.1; 15.2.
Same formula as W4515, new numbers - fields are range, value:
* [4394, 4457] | 16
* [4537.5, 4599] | 15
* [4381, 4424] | 16.2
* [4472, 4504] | 15.4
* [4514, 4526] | 15.4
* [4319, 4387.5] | 16.2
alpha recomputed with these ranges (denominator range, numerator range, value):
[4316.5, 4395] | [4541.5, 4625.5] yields 0.93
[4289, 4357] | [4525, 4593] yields 0.90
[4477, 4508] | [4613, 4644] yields 1.02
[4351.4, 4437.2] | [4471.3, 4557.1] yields 0.97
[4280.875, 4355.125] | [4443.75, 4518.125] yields 0.93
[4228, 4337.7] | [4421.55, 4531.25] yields 0.94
